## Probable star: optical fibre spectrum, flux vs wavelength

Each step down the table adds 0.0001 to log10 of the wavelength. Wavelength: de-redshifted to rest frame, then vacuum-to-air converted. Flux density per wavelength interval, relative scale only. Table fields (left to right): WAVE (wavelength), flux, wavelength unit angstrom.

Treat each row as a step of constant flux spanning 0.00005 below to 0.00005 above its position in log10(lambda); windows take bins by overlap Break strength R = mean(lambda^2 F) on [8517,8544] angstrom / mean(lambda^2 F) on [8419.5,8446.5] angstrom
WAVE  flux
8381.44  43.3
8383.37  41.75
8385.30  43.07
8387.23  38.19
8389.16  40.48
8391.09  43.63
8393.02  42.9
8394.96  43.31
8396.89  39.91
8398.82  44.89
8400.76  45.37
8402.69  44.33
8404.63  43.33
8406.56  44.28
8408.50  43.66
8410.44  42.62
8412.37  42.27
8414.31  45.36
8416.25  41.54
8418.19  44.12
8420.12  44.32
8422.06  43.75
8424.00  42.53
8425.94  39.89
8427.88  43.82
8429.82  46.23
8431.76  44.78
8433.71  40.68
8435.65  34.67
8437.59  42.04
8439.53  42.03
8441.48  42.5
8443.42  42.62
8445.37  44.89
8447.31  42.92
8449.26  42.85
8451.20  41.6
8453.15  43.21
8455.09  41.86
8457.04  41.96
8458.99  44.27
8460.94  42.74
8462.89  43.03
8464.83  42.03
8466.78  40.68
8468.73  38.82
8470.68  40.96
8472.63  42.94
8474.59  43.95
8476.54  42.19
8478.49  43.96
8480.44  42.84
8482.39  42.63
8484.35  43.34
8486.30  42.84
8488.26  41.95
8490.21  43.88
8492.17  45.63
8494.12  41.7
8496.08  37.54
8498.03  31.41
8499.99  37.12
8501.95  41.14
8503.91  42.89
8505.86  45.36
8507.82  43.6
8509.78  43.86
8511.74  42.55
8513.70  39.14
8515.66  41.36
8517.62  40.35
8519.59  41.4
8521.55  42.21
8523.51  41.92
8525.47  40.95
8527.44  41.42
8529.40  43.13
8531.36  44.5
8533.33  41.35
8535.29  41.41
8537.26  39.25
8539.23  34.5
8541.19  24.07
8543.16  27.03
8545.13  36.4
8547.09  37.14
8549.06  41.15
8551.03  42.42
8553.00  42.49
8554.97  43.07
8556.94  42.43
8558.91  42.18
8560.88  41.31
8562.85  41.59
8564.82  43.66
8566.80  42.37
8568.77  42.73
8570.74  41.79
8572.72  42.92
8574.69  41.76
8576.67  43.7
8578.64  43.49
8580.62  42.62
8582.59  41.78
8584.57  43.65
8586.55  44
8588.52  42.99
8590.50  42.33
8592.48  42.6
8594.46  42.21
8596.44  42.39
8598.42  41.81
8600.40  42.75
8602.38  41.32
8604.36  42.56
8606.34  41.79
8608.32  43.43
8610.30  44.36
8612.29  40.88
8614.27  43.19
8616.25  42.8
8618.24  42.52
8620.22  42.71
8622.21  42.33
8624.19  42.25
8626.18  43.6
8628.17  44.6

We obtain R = 0.9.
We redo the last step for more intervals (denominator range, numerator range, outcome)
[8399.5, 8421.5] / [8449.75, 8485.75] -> 0.98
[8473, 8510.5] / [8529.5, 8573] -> 0.96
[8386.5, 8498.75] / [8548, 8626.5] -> 1.04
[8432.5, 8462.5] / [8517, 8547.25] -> 0.93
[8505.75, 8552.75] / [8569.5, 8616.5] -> 1.09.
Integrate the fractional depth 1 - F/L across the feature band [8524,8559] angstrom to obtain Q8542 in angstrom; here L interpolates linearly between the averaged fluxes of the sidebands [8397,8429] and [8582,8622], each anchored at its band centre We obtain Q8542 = 3.06 angstrom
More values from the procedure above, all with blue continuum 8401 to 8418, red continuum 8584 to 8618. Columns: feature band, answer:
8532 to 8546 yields 2.56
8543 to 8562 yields 1.21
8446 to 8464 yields 0.24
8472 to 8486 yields 0.03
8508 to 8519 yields 0.37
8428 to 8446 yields 0.46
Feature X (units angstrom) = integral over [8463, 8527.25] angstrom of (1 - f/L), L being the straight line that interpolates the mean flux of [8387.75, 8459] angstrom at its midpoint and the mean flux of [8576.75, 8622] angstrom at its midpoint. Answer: 1.6 angstrom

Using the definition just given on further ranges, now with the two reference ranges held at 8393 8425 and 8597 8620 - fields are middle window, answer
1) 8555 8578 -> 0.14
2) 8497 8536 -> 1.45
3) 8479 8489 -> 0.07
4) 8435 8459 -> 0.64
